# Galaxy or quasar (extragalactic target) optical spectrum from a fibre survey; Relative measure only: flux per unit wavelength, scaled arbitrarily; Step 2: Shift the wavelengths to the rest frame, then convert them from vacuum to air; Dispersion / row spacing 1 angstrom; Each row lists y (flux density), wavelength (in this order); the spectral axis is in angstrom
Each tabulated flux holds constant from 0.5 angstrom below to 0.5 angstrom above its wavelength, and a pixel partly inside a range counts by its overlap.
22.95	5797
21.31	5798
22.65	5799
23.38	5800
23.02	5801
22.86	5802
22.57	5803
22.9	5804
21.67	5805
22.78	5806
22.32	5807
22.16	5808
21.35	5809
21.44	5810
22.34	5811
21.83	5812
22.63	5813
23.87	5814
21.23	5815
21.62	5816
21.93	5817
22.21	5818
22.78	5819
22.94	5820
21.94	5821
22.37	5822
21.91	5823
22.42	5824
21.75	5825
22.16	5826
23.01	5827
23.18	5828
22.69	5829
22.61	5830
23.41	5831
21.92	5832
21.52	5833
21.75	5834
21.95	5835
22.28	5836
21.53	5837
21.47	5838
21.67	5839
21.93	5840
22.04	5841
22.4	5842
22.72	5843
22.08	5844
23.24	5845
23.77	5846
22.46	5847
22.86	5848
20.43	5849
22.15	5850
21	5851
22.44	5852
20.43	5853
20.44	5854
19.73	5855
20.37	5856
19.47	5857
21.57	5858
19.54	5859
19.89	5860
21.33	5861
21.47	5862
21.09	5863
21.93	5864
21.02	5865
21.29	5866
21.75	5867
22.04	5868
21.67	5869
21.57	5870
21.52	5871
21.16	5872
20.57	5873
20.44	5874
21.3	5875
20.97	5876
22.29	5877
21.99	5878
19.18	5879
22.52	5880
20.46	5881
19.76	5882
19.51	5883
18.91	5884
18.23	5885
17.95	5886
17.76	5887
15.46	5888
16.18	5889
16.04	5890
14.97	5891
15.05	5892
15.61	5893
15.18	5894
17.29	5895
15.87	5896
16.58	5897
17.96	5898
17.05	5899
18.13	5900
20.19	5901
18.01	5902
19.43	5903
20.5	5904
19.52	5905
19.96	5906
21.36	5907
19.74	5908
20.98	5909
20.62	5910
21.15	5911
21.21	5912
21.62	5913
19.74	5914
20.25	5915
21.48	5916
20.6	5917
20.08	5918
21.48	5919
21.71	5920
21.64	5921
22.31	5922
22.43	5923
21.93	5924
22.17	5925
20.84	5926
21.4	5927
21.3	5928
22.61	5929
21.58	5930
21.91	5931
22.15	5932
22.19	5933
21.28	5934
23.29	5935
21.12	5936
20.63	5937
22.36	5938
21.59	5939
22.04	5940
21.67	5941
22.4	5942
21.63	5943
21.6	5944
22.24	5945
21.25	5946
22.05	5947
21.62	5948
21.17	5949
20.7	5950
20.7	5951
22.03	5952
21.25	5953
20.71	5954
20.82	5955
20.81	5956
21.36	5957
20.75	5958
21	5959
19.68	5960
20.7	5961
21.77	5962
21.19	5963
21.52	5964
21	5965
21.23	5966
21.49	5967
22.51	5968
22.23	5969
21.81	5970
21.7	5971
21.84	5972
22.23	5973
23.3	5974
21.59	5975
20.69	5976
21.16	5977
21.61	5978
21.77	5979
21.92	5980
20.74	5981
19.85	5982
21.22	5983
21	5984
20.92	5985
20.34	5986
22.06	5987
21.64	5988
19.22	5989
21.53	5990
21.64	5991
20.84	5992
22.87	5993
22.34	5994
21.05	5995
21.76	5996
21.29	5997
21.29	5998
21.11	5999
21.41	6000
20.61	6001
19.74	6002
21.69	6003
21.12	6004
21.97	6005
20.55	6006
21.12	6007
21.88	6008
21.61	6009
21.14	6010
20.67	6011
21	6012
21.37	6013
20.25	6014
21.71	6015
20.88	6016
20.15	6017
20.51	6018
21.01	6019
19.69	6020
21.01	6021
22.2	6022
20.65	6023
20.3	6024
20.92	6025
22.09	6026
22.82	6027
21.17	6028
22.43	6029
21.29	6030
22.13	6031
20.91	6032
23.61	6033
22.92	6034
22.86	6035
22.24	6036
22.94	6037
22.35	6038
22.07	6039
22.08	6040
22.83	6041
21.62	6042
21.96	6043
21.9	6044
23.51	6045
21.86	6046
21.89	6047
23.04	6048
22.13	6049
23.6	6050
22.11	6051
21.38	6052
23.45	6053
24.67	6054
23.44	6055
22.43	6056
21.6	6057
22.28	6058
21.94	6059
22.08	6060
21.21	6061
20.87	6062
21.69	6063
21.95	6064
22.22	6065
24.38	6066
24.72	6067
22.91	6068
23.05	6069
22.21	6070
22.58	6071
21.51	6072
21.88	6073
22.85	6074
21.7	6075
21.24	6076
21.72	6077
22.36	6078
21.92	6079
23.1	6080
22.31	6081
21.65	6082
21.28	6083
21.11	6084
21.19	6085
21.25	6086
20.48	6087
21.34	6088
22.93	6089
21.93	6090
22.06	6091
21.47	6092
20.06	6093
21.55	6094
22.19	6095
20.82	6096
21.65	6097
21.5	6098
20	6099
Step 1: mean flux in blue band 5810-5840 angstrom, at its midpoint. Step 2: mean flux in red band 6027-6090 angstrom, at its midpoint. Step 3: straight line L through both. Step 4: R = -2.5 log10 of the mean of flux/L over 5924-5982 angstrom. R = 0.035 mag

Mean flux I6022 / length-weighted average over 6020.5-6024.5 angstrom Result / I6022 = 21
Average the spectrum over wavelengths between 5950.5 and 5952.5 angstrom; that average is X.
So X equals 21.4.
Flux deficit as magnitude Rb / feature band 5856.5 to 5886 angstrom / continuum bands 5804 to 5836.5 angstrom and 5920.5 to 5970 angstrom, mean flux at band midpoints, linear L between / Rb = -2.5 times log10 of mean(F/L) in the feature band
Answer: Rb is 0.06 mag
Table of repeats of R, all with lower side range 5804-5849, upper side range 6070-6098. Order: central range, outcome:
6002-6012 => 0.03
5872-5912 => 0.17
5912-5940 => 0.03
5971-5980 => 0.01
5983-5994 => 0.03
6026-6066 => -0.03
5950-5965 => 0.05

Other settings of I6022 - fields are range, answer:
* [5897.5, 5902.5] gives 18.3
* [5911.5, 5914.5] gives 20.9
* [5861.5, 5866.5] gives 21.4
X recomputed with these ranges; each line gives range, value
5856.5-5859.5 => 20.2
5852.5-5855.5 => 20.2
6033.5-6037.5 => 22.7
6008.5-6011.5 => 21.1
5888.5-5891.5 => 15.7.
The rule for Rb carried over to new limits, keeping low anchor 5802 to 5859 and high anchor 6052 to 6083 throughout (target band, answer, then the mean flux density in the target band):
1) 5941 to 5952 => 0.03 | 21.6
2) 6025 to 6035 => 0.01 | 22.1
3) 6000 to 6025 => 0.07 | 21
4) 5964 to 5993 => 0.04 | 21.4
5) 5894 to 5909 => 0.19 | 18.6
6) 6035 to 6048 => 0.00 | 22.3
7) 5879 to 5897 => 0.25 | 17.5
